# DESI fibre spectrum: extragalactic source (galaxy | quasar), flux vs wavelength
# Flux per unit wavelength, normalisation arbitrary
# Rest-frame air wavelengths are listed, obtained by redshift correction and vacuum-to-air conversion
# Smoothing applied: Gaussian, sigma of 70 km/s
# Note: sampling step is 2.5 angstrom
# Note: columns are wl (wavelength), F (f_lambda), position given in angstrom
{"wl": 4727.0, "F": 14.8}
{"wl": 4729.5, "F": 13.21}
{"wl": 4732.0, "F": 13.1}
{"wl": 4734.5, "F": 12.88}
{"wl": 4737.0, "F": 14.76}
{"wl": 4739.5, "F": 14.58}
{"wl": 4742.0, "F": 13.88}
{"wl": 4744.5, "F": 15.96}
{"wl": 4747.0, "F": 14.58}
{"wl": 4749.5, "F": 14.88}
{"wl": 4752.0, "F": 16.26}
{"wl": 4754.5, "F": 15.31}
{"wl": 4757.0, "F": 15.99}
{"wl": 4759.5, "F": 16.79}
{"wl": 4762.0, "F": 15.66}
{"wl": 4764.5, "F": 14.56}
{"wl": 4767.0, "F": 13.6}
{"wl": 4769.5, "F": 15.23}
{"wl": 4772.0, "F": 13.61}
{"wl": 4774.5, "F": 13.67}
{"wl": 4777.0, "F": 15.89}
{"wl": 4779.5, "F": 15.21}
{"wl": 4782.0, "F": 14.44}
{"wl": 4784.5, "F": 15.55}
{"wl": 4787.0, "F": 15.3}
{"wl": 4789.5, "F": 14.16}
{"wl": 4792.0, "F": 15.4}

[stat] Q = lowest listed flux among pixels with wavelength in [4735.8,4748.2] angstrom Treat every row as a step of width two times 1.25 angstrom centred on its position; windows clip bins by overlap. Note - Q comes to 13.88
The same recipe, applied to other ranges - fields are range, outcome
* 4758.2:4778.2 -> 13.6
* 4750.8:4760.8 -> 15.31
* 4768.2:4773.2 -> 13.61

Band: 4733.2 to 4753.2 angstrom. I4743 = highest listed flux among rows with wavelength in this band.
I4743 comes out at 16.26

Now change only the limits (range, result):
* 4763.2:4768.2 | 14.56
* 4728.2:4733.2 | 13.21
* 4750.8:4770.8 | 16.79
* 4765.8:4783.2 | 15.89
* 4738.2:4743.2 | 14.58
